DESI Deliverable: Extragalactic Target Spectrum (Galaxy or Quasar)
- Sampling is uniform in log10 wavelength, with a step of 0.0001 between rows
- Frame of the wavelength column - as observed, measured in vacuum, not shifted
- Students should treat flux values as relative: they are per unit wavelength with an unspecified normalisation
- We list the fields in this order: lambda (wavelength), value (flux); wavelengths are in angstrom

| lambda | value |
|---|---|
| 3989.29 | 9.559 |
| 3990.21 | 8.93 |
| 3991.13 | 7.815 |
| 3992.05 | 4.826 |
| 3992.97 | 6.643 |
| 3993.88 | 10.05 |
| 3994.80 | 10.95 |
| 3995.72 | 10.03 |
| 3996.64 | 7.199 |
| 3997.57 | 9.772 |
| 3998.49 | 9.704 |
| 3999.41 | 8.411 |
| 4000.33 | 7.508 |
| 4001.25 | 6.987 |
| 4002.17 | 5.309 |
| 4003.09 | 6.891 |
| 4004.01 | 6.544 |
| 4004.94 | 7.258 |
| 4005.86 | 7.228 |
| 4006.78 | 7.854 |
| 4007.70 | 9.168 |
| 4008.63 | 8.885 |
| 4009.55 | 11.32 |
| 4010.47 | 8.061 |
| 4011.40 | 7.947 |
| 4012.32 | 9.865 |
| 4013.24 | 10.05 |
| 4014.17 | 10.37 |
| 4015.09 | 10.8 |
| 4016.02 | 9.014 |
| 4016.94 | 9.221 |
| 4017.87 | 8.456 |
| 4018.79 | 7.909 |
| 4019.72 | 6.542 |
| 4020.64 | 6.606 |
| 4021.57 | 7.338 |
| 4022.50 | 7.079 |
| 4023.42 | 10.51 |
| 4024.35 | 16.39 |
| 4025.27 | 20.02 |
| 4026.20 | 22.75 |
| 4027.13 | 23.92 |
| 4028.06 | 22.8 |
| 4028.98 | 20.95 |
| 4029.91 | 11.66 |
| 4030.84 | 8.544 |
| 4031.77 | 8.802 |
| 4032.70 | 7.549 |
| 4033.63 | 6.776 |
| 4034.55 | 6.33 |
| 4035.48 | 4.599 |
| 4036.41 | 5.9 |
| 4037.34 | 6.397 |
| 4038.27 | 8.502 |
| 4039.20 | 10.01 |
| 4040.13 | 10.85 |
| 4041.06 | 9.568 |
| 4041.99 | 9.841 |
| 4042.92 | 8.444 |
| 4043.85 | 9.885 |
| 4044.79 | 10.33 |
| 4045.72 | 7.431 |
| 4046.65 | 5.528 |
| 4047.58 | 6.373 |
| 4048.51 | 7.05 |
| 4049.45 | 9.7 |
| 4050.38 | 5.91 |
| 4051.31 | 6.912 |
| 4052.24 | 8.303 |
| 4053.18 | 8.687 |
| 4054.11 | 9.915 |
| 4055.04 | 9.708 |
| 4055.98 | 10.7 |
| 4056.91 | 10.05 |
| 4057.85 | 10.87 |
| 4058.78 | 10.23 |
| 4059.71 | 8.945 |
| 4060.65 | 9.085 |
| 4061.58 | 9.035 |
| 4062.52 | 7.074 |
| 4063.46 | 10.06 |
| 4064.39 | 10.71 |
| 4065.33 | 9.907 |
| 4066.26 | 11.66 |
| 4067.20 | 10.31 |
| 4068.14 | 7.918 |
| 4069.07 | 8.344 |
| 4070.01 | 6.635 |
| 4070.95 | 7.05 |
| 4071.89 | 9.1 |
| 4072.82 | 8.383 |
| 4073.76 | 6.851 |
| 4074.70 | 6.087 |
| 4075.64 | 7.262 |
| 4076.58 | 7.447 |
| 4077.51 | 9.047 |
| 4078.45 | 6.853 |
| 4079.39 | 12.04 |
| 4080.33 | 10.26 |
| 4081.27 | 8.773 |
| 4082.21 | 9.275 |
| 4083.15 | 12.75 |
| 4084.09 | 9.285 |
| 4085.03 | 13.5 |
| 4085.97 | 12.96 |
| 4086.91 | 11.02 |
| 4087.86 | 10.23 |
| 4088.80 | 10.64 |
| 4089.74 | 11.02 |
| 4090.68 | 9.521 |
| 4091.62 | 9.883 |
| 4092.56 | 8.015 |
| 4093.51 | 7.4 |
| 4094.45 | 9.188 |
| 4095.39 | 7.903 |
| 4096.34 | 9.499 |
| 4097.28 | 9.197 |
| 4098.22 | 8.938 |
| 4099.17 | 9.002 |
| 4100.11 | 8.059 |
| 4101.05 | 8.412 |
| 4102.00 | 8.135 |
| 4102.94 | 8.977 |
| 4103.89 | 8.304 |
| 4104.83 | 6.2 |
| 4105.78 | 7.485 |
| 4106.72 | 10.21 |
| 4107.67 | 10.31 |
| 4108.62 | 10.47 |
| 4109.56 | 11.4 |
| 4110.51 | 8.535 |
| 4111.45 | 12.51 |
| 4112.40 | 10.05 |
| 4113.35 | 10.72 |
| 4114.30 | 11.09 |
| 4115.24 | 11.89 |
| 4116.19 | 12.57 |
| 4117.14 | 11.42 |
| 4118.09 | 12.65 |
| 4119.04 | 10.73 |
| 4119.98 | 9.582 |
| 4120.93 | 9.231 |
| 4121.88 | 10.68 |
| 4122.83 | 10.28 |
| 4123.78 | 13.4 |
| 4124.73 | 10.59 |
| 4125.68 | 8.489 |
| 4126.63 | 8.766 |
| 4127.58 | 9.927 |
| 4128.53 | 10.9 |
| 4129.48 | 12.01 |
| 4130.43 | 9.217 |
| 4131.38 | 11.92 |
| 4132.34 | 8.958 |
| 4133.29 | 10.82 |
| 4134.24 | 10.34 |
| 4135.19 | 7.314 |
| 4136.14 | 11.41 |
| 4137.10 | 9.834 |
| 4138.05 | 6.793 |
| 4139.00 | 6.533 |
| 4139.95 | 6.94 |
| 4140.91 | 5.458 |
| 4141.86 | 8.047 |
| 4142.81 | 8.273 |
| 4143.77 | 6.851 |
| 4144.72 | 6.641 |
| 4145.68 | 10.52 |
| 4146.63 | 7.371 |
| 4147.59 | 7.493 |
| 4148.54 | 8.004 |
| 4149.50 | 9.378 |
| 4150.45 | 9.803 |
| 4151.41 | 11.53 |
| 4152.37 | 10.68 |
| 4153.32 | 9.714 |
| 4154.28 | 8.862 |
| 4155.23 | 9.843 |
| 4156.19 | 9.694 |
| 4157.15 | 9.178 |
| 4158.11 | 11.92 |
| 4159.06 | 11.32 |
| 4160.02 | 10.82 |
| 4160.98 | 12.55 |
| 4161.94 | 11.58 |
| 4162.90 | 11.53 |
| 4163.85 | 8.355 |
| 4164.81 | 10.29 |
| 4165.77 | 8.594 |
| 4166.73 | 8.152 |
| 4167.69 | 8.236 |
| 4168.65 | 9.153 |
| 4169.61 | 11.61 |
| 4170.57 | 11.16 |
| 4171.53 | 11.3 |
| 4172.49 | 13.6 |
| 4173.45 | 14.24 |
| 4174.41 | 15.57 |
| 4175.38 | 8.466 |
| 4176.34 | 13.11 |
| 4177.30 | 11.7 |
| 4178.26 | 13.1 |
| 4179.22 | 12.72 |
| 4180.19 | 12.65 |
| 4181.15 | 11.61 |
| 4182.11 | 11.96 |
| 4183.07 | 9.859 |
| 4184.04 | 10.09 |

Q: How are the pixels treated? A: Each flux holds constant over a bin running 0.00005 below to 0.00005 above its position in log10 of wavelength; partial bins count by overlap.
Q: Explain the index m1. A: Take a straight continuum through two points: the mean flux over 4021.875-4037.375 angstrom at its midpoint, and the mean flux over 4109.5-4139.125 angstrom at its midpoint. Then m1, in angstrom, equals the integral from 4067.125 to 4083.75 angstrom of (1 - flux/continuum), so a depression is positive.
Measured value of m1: 4.2 angstrom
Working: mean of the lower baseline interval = 12.5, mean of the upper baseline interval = 10.4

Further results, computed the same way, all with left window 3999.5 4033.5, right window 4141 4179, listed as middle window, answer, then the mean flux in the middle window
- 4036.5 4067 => 4.2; 8.96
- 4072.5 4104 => 3.2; 9.25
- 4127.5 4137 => 0.0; 10.3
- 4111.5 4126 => -1.0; 11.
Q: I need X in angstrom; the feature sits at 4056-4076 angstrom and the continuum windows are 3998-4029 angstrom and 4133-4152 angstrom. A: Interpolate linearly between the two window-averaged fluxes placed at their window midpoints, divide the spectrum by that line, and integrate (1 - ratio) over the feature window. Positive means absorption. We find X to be 1.6 angstrom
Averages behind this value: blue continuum 10.4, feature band 8.89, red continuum 8.46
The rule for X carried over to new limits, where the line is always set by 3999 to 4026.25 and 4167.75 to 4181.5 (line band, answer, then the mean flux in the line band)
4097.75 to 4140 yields 4.61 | 9.85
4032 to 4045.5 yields 2.05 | 8.21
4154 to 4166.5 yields 1.54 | 10.3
